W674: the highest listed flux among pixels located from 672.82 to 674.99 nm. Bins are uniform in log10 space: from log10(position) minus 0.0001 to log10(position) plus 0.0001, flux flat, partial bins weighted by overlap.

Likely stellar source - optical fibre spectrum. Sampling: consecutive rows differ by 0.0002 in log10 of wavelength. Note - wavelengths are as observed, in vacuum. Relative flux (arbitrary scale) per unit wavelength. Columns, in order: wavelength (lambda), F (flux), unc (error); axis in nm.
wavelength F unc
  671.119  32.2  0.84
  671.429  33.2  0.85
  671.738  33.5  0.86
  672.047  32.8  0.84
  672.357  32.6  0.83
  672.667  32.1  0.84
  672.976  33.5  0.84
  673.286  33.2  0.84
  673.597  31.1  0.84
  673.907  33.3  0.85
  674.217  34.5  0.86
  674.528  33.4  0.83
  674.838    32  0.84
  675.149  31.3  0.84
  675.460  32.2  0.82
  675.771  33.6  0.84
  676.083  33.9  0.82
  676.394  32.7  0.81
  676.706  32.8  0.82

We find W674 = 34.5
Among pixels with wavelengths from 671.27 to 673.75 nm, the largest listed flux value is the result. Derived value 33.5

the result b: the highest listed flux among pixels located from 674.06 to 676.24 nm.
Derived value 34.5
